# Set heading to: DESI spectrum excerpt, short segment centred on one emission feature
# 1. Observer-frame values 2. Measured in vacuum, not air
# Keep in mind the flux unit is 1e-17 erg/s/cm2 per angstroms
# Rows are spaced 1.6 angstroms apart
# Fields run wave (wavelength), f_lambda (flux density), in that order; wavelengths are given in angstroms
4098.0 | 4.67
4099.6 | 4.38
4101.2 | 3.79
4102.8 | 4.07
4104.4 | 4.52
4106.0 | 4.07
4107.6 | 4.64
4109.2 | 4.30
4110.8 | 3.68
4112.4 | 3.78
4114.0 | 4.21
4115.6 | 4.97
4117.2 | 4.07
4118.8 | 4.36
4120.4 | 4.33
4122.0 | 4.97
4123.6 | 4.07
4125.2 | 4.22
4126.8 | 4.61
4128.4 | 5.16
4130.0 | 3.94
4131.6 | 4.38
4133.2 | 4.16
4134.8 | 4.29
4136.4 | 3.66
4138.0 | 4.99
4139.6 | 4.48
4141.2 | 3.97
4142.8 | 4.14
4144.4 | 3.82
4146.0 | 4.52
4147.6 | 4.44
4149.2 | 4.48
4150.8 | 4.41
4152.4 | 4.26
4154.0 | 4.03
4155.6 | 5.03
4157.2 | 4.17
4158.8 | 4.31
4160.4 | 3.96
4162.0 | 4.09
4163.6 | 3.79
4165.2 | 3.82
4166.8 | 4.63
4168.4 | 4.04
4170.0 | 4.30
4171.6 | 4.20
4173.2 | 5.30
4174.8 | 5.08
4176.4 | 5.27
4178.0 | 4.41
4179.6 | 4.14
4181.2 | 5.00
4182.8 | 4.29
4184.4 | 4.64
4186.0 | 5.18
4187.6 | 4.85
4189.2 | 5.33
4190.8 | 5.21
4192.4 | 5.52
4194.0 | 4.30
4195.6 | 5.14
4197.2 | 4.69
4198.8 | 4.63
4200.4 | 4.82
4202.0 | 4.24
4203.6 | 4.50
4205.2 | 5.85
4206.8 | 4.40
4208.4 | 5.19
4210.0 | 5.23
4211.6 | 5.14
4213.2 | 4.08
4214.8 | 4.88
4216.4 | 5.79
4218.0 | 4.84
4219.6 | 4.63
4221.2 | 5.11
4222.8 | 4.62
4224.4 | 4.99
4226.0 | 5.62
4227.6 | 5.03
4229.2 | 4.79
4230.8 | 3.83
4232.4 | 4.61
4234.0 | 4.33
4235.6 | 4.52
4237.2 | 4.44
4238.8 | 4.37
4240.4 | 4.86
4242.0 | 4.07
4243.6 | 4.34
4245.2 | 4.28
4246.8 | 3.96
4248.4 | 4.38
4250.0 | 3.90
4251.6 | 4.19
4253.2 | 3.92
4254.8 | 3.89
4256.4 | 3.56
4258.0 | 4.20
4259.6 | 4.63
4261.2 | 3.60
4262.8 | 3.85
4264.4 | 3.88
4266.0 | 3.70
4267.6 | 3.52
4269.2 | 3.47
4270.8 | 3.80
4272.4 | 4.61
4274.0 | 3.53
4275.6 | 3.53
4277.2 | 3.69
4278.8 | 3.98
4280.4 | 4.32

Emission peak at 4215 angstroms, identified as C III] 1909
